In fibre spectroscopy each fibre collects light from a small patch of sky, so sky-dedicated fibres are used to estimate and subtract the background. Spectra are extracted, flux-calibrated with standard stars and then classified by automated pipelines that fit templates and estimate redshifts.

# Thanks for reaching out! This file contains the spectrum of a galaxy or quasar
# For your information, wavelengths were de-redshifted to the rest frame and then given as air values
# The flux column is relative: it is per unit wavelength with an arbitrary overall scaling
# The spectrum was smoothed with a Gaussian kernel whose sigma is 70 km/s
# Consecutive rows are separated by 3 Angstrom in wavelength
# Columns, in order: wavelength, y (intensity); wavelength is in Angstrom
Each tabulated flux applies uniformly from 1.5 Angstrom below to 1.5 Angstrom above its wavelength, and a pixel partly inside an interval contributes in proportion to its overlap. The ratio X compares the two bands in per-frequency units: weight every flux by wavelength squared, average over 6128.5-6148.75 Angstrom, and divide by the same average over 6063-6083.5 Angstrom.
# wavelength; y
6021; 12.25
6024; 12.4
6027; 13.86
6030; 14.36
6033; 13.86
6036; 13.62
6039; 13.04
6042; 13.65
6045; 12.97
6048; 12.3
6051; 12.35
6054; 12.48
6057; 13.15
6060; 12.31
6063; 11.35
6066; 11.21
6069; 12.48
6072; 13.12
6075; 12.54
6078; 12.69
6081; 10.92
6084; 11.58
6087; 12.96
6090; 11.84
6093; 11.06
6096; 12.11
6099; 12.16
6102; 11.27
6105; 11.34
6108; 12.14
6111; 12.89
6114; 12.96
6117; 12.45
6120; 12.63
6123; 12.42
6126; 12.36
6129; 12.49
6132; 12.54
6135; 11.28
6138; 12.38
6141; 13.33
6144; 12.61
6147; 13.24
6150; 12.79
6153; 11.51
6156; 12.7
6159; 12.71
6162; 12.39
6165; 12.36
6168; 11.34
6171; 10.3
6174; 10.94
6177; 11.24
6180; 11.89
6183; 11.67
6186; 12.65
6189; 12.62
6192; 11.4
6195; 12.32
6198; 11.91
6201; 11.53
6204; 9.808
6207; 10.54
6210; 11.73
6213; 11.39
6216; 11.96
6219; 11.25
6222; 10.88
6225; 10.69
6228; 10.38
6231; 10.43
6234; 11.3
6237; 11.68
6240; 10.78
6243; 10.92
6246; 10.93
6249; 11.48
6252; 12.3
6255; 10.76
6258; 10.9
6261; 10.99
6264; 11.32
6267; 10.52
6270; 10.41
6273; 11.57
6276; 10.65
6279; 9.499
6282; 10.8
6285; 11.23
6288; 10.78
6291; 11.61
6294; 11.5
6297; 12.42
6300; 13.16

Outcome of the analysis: 1.06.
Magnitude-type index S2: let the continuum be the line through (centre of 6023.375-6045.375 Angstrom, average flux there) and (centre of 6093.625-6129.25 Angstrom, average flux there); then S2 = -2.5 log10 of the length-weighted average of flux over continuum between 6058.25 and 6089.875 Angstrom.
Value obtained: 0.07 mag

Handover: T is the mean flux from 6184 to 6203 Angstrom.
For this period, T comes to 12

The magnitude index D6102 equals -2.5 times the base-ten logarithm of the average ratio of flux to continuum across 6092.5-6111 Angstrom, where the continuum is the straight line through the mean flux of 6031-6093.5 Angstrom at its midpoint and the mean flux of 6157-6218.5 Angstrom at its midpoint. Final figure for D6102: 0.04 mag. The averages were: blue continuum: 12.5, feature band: 11.8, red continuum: 11.6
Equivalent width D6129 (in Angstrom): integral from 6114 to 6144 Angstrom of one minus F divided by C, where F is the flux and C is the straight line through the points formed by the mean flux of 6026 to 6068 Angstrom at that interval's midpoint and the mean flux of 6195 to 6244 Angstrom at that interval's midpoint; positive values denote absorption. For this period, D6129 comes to -1.1 Angstrom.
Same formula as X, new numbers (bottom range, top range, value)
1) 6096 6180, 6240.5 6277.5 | 0.94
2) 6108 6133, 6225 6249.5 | 0.90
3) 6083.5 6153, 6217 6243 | 0.92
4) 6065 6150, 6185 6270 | 0.95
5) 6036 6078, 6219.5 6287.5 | 0.93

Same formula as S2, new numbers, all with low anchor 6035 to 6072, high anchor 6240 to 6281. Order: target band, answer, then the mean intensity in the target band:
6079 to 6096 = 0.05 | 11.7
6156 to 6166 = -0.07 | 12.5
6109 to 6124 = -0.05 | 12.7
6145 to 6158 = -0.07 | 12.6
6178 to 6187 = -0.04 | 12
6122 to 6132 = -0.04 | 12.4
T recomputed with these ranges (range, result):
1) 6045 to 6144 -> 12.2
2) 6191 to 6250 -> 11.2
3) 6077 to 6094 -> 11.8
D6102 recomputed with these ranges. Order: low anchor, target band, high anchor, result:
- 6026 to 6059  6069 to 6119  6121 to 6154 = 0.058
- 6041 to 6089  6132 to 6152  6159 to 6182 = -0.070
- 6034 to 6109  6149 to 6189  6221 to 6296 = -0.027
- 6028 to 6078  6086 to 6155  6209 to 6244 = -0.014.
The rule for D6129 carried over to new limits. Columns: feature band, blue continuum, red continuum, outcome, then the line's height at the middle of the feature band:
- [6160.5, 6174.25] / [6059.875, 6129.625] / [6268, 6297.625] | 0.21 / 11.7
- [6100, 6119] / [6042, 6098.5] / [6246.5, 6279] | -0.33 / 12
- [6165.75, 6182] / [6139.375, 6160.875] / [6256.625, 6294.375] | 1.49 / 12.3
